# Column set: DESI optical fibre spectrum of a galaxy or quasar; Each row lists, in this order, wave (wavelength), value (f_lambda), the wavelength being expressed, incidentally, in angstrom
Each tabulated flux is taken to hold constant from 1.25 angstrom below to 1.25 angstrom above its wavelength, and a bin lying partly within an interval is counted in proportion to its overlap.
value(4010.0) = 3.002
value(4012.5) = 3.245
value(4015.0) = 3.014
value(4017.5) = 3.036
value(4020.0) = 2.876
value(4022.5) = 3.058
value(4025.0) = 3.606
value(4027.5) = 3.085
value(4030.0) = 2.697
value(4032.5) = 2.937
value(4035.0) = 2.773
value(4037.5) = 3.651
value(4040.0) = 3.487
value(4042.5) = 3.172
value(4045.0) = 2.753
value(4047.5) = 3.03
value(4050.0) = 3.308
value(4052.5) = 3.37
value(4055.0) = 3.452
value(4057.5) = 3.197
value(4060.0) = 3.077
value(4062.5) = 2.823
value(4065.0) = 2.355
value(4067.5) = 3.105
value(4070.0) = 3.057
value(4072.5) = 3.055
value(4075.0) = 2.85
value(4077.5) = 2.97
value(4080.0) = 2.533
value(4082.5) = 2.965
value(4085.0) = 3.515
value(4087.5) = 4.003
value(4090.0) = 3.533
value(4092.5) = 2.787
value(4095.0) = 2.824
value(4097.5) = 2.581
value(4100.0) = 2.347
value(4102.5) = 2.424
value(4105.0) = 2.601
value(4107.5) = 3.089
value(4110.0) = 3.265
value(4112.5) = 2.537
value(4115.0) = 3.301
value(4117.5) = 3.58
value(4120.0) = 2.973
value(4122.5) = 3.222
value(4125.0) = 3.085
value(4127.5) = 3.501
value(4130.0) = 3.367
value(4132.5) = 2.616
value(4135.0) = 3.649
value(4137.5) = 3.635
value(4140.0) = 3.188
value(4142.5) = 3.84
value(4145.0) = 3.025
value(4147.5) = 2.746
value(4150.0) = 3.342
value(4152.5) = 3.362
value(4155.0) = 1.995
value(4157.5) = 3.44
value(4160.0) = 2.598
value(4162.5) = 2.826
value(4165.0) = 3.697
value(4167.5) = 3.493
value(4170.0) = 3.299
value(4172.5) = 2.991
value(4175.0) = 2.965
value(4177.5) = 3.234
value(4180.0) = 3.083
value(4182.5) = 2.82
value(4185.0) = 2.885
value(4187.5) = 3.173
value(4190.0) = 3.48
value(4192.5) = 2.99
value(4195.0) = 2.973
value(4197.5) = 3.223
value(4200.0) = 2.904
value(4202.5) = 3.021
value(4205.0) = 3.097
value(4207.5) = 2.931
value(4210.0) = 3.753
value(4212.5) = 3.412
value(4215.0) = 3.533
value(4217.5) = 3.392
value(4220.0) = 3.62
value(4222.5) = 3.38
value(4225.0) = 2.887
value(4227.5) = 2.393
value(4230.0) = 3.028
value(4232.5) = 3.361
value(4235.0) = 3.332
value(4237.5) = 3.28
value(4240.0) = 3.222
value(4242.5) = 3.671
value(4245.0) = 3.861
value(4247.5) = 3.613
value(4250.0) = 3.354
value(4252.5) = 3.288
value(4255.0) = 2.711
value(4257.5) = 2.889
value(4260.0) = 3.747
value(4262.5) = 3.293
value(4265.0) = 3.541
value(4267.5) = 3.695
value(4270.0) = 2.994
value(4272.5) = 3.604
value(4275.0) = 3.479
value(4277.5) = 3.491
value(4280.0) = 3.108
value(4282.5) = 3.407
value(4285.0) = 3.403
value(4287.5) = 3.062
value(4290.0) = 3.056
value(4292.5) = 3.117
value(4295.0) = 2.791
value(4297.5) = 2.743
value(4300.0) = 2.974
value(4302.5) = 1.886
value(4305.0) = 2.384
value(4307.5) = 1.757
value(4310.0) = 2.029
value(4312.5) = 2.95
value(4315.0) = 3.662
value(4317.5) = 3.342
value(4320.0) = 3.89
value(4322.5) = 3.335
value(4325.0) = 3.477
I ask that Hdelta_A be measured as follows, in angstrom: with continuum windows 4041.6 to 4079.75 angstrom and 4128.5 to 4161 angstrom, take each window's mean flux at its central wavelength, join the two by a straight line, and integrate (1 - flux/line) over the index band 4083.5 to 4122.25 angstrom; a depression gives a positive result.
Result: 0.7 angstrom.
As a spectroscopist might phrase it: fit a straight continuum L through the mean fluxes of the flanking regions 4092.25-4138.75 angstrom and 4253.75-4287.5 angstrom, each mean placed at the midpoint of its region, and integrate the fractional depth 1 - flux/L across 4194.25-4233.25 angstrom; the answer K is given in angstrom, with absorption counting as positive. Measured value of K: 0.4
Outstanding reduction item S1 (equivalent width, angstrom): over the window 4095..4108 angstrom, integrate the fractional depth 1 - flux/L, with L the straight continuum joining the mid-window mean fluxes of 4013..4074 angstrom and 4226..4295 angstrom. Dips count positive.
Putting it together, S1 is 2.2 angstrom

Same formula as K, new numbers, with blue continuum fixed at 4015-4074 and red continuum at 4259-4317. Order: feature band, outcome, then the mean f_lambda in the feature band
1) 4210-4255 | -3.9 angstrom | 3.33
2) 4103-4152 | -1.7 angstrom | 3.18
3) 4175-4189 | 0.1 angstrom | 3.04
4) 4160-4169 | -0.5 angstrom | 3.23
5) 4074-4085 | 0.6 angstrom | 2.91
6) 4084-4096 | -1.0 angstrom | 3.34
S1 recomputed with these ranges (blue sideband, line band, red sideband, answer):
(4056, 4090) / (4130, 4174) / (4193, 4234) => -0.6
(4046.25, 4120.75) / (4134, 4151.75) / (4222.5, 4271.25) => -1.3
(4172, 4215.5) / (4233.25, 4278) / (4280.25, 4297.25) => -3.9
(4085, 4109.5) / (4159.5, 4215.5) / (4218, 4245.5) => 0.2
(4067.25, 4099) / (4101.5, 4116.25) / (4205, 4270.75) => 1.0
